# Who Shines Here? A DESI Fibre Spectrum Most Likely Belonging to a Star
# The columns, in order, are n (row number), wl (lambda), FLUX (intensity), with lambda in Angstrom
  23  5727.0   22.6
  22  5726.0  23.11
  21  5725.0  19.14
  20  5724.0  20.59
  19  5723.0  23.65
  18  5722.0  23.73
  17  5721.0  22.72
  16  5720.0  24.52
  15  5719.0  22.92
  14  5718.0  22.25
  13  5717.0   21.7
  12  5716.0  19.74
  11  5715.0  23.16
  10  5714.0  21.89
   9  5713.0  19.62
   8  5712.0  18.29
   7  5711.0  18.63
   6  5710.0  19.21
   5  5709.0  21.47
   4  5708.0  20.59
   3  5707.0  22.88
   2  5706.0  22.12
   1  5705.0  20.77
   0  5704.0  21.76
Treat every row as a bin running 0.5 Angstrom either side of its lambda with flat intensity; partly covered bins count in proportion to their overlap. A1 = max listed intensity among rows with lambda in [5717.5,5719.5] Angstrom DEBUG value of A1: 22.92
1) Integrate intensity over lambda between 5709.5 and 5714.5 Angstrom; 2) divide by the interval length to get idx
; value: 19.5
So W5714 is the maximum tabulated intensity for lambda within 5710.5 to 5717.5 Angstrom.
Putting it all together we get 23.16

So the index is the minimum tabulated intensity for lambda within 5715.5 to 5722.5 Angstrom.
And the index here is 19.74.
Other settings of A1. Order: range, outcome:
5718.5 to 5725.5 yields 24.52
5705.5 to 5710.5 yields 22.88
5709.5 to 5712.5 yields 19.21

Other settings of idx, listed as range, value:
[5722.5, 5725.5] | 21.1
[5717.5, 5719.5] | 22.6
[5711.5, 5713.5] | 19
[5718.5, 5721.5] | 23.4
